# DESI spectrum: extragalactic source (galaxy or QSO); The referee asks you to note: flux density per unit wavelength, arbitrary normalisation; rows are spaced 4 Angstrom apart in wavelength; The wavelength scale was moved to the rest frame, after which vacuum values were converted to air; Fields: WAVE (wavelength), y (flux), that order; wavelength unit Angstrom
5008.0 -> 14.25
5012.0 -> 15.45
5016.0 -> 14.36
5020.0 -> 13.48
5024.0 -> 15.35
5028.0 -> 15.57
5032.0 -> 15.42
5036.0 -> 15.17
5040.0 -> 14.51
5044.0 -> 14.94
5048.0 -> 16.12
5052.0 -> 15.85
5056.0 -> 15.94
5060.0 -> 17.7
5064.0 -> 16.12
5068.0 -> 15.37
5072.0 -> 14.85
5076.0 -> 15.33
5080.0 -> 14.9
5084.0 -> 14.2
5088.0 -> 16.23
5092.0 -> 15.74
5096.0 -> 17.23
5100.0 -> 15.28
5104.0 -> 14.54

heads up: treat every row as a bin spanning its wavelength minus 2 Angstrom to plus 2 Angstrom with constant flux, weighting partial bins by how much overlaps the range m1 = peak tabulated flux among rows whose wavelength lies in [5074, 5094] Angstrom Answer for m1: 16.23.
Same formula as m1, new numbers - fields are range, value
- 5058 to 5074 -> 17.7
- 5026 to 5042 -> 15.57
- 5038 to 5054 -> 16.12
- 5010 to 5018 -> 15.45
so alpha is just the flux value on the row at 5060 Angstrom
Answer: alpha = 17.7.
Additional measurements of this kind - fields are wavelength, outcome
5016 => 14.36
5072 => 14.85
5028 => 15.57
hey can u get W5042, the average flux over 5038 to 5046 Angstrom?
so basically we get 14.7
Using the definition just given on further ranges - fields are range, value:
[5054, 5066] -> 16.6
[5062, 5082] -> 15.3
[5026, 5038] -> 15.4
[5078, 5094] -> 15.3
